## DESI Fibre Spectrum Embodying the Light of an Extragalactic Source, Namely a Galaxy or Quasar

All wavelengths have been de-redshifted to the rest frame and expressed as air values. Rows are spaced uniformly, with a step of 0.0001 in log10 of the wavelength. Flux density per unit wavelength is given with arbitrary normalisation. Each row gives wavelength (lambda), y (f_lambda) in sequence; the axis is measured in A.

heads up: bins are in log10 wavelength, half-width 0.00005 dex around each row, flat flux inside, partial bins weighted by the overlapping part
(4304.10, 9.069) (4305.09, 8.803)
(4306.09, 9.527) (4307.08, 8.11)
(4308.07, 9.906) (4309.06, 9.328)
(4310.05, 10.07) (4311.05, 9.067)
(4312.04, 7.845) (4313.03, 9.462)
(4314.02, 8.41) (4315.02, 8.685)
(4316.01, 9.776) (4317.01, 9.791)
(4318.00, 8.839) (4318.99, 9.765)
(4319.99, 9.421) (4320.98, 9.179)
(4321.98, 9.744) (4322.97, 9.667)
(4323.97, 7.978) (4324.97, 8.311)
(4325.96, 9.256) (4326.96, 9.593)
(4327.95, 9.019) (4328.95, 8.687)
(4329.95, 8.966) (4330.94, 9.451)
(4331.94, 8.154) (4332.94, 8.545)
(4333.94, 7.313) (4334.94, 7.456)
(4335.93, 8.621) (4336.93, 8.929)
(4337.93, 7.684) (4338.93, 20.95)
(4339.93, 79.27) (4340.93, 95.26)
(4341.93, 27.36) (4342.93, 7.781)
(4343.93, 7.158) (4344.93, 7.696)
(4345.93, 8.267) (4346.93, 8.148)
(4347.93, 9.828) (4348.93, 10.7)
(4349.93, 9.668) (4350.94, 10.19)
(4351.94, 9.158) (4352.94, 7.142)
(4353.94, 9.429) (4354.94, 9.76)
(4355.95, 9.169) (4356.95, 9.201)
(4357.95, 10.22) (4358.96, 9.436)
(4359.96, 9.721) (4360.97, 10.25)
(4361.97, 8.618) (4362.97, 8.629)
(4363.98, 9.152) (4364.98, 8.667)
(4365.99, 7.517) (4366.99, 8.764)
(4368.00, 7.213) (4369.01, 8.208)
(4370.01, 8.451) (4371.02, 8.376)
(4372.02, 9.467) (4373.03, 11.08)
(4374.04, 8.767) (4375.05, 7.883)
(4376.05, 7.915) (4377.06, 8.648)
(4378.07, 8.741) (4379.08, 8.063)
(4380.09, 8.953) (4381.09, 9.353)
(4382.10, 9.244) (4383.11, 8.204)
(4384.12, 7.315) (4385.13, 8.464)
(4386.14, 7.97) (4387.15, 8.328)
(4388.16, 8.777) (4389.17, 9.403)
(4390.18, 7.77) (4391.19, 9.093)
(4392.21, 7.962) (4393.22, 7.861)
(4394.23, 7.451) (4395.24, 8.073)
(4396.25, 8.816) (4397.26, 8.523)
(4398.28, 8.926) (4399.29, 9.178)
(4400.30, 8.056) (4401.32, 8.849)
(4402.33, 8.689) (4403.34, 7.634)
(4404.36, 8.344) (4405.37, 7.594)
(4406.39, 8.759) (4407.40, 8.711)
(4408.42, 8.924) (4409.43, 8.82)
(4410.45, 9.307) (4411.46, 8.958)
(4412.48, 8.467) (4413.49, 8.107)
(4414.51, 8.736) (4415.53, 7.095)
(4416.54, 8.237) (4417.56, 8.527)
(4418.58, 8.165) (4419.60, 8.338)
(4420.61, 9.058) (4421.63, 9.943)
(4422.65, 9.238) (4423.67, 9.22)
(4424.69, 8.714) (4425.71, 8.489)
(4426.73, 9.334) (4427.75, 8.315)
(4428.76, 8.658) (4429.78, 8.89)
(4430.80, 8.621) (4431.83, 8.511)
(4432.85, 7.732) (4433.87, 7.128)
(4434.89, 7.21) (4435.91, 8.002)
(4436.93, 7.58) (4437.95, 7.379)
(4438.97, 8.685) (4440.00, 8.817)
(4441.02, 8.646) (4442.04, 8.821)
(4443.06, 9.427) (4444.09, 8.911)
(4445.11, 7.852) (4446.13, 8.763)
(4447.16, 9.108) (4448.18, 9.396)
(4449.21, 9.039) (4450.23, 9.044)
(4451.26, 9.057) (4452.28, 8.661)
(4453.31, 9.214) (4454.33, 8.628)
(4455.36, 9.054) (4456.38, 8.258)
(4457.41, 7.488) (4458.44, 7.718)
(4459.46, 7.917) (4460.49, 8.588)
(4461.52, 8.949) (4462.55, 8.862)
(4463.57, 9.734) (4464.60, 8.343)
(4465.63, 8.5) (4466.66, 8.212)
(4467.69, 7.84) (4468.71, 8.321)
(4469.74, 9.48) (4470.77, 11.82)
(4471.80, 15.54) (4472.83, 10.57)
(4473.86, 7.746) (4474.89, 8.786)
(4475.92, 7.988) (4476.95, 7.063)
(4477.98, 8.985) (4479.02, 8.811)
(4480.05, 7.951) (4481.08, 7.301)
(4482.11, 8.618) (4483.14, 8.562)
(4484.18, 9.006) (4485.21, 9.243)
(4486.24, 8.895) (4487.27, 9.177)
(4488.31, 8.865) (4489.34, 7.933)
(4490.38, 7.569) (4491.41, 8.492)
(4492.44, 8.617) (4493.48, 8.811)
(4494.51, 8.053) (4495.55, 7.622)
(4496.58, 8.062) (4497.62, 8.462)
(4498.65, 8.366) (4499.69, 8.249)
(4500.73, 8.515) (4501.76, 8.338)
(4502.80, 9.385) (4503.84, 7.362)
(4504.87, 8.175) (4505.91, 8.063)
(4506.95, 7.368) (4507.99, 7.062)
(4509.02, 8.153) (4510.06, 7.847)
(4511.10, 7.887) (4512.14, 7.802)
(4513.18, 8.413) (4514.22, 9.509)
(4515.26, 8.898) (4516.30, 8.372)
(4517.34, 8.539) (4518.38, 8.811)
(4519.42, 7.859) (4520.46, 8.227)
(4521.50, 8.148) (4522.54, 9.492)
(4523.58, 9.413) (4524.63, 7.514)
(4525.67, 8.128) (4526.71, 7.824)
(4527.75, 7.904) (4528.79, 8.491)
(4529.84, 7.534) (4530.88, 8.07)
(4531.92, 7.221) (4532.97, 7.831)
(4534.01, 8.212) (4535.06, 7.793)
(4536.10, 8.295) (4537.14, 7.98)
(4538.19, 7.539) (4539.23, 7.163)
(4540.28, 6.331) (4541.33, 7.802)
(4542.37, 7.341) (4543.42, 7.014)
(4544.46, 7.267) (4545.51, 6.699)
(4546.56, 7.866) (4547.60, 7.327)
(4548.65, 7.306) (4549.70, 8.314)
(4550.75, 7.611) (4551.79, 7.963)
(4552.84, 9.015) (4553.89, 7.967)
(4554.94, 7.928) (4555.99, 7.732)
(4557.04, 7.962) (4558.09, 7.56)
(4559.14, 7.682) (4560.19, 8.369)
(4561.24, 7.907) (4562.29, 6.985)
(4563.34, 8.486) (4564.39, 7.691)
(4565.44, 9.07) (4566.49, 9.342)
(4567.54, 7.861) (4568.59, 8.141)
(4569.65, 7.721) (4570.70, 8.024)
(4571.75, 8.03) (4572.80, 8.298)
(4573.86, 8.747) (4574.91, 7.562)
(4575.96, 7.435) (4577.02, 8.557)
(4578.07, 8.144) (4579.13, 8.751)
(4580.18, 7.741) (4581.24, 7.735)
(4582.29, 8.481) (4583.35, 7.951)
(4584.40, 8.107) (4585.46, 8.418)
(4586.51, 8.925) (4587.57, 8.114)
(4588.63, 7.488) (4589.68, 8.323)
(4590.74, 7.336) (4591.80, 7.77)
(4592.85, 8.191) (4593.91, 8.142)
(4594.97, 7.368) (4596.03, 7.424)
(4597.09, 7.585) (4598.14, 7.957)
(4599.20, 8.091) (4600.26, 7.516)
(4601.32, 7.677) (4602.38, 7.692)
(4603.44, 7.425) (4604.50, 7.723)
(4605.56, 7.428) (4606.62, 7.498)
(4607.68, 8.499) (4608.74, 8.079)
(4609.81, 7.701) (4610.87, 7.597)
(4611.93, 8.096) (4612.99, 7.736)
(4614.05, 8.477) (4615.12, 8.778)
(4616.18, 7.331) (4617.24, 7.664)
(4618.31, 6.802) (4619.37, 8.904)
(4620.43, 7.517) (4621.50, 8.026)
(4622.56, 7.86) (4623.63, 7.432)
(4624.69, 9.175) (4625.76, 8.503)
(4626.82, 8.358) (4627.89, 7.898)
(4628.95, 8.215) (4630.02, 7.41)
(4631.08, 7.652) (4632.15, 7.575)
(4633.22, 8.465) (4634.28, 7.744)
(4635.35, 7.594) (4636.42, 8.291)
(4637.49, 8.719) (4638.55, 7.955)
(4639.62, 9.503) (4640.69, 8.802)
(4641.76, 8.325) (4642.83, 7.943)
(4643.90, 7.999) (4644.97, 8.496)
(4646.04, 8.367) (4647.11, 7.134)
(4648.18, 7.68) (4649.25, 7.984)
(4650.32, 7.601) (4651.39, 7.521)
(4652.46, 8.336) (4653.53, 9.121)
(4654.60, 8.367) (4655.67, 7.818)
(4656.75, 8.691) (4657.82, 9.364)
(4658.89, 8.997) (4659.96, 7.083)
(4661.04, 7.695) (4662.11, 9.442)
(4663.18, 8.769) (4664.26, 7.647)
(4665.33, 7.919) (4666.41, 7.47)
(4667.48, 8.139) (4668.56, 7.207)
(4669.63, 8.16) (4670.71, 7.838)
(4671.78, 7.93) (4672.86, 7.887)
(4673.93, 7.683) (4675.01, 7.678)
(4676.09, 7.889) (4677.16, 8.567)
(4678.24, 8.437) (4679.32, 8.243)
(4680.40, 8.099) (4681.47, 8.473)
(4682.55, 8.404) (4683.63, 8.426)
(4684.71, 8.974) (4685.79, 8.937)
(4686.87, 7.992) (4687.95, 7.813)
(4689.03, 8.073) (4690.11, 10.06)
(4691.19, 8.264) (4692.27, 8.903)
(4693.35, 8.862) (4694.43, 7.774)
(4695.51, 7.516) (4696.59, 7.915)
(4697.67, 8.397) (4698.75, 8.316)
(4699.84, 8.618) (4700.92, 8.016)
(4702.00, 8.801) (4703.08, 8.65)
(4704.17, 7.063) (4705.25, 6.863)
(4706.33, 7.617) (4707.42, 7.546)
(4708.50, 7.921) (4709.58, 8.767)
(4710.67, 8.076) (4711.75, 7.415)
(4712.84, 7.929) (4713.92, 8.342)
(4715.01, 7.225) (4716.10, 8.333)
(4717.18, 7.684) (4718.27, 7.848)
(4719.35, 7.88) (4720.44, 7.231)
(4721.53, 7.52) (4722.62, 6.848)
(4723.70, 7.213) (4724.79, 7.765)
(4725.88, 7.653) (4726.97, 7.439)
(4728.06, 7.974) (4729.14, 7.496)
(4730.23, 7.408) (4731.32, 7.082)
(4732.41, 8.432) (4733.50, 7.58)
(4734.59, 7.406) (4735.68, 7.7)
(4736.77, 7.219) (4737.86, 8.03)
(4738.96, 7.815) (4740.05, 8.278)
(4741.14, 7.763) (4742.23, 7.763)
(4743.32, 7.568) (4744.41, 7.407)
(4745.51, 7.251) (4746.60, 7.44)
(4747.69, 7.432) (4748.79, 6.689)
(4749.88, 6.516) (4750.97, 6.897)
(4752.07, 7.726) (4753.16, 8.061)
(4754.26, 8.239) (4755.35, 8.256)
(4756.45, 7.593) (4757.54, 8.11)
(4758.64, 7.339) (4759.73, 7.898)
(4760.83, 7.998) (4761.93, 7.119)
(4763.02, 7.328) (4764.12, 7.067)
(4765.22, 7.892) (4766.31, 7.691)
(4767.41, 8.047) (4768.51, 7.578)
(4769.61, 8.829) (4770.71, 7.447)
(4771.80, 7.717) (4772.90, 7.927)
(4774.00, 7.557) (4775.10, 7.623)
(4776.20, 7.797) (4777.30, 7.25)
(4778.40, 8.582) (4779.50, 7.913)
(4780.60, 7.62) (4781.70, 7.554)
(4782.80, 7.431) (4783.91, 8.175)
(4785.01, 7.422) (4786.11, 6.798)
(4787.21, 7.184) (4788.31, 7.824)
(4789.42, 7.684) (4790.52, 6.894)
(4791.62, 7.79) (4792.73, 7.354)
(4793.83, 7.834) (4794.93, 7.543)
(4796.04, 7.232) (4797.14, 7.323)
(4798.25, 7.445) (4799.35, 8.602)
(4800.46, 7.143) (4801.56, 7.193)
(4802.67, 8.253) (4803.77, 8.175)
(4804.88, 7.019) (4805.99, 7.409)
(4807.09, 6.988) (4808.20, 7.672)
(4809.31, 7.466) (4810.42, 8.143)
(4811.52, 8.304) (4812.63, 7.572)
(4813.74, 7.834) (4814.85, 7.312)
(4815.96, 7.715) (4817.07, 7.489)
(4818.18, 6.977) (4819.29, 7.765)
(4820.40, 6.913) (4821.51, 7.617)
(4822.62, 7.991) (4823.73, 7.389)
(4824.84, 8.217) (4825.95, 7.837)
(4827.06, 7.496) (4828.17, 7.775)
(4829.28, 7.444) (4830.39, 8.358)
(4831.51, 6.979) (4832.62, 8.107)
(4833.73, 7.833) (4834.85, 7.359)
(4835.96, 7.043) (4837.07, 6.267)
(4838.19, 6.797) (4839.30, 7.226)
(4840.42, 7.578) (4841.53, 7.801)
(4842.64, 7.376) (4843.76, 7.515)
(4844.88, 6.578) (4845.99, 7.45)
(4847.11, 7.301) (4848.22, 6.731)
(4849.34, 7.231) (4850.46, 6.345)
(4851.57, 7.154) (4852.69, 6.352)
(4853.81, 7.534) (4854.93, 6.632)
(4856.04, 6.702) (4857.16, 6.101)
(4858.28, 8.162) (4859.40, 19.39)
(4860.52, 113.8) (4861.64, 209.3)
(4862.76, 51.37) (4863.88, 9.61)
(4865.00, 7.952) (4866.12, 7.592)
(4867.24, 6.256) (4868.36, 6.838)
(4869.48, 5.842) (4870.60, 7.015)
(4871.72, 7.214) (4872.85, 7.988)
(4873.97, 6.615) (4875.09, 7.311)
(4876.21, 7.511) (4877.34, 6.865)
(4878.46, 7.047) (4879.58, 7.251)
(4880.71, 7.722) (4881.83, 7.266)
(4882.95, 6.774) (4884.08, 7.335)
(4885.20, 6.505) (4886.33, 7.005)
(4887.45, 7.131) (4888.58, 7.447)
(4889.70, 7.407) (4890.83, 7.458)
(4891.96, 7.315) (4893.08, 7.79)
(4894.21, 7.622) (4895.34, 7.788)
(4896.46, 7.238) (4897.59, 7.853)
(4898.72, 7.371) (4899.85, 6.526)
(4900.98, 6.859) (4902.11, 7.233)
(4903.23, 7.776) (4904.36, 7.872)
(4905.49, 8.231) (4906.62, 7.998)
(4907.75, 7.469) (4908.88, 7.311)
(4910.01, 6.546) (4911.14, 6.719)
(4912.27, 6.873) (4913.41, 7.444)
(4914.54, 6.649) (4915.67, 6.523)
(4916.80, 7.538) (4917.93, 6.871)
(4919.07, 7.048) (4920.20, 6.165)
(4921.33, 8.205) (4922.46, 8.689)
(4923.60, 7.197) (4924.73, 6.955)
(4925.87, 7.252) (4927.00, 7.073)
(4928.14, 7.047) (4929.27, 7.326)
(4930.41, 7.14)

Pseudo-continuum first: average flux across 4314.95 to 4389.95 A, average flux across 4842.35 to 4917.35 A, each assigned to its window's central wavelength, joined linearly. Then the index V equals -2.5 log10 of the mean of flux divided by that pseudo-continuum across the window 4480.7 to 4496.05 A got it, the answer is 0.35 mag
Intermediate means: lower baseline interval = 11.3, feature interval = 8.46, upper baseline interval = 12.7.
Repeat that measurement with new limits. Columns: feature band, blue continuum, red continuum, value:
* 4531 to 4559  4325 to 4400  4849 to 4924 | 0.46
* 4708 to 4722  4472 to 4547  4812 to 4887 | 0.36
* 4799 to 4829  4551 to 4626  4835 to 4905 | 0.49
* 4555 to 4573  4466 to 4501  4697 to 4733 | 0.05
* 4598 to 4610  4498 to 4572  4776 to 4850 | 0.02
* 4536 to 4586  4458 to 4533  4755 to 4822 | 0.05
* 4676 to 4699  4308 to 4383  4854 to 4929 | 0.41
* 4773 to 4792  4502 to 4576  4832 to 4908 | 0.44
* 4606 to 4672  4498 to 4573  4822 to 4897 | 0.18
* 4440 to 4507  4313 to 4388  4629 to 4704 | 0.16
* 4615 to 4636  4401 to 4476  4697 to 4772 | 0.02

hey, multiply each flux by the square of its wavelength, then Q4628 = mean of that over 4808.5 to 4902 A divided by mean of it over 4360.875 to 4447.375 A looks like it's 1.7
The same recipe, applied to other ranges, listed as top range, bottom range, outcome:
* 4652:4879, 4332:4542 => 1.17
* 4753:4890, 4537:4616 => 1.48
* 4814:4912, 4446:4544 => 1.59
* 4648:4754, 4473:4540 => 1.05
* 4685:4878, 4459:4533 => 1.30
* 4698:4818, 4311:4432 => 0.89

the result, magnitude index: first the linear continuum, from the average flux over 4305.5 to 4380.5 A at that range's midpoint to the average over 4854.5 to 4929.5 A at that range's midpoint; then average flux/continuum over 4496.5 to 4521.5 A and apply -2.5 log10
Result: 0.39 mag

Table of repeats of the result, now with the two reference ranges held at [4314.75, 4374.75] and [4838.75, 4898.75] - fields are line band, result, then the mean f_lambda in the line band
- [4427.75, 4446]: 0.43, 8.3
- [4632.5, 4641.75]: 0.49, 8.36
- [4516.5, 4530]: 0.46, 8.32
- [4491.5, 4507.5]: 0.46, 8.23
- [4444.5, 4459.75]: 0.40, 8.63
